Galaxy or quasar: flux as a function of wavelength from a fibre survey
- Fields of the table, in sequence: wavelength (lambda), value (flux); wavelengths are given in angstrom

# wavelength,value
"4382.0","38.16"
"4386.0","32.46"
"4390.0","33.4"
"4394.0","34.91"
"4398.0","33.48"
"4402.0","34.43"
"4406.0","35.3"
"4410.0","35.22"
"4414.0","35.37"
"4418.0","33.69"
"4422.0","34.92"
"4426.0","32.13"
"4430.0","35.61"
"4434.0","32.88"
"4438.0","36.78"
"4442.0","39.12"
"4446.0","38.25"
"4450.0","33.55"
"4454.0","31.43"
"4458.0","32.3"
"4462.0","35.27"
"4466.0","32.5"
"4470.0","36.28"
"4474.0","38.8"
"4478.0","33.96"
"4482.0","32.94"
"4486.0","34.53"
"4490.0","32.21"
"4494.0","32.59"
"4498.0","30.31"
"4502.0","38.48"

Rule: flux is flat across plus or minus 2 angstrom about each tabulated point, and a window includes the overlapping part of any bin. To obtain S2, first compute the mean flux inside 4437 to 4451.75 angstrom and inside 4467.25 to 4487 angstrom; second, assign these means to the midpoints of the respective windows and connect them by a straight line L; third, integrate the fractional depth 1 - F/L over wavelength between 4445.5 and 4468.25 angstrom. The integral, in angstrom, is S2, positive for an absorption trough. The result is 1.7 angstrom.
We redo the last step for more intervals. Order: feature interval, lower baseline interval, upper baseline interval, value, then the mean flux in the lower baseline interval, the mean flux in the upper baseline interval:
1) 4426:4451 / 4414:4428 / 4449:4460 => -2.1 angstrom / 33.8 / 32.3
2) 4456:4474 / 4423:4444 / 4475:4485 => -0.1 angstrom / 35.3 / 34.1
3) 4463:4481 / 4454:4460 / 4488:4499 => -1.9 angstrom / 32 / 31.8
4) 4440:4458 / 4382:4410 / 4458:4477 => -0.1 angstrom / 34.4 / 35.3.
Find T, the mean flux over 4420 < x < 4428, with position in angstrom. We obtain 33.5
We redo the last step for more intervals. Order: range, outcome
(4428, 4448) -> 36.5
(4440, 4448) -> 38.7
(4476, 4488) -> 33.8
